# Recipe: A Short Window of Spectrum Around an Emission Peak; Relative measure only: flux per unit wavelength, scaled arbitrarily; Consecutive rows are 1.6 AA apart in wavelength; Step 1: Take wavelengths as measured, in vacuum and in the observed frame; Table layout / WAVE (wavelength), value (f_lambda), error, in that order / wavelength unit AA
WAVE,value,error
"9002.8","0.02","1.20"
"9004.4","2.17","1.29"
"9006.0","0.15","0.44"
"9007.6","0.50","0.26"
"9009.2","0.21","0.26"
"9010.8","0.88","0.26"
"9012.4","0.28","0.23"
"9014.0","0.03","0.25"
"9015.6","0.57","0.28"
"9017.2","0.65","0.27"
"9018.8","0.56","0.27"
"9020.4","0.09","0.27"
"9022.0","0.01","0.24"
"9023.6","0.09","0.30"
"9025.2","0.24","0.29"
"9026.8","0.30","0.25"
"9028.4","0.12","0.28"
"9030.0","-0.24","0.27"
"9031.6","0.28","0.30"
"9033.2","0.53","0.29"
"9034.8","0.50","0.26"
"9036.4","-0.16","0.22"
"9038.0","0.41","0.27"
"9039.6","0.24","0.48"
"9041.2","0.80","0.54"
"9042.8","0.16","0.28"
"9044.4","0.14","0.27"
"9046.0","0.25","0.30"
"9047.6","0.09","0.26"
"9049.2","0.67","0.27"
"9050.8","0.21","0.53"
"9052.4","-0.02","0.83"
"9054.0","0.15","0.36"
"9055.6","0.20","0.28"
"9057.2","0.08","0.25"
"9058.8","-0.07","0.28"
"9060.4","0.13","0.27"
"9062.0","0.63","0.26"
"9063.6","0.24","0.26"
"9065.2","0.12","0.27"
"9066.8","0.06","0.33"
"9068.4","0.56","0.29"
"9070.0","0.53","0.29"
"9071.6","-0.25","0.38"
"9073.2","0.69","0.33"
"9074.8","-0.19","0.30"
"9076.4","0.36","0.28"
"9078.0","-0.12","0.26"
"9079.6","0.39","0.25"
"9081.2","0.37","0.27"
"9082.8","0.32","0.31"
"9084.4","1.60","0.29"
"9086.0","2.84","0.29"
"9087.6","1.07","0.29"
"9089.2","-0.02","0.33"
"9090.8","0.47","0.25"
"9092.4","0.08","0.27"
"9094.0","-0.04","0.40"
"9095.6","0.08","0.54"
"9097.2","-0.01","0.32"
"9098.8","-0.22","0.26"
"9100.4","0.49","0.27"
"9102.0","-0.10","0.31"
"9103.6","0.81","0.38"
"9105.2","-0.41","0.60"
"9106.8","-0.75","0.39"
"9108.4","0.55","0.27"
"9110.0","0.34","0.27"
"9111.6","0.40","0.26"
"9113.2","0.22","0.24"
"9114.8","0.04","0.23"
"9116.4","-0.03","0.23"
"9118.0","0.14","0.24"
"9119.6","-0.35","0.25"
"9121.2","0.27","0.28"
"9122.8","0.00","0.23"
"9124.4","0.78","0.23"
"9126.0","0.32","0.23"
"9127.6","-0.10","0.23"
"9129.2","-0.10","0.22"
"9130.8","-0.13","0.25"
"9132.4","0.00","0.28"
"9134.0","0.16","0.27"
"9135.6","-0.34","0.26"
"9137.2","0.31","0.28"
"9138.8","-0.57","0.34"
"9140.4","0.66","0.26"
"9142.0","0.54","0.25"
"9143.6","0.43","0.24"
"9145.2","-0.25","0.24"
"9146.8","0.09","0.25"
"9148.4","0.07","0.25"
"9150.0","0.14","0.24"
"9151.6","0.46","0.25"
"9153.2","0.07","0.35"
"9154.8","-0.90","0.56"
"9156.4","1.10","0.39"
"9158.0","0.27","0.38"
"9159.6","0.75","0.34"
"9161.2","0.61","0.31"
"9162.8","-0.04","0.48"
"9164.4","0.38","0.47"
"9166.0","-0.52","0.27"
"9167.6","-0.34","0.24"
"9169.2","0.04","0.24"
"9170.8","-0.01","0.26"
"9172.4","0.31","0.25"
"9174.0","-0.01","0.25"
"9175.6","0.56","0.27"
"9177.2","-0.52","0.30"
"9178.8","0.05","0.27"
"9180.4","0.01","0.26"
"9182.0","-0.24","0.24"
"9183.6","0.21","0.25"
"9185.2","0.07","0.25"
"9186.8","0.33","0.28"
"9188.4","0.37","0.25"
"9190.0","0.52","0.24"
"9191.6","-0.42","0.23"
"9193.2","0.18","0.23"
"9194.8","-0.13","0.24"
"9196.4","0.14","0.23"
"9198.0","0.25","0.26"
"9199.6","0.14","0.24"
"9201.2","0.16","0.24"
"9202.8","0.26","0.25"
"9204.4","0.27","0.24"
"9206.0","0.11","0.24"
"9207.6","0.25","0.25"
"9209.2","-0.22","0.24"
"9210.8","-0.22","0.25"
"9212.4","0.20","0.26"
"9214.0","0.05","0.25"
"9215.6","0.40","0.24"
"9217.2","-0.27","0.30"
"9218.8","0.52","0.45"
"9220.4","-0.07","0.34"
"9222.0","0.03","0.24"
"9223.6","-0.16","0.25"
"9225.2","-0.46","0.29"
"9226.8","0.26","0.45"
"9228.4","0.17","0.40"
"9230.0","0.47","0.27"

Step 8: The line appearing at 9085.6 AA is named H-beta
